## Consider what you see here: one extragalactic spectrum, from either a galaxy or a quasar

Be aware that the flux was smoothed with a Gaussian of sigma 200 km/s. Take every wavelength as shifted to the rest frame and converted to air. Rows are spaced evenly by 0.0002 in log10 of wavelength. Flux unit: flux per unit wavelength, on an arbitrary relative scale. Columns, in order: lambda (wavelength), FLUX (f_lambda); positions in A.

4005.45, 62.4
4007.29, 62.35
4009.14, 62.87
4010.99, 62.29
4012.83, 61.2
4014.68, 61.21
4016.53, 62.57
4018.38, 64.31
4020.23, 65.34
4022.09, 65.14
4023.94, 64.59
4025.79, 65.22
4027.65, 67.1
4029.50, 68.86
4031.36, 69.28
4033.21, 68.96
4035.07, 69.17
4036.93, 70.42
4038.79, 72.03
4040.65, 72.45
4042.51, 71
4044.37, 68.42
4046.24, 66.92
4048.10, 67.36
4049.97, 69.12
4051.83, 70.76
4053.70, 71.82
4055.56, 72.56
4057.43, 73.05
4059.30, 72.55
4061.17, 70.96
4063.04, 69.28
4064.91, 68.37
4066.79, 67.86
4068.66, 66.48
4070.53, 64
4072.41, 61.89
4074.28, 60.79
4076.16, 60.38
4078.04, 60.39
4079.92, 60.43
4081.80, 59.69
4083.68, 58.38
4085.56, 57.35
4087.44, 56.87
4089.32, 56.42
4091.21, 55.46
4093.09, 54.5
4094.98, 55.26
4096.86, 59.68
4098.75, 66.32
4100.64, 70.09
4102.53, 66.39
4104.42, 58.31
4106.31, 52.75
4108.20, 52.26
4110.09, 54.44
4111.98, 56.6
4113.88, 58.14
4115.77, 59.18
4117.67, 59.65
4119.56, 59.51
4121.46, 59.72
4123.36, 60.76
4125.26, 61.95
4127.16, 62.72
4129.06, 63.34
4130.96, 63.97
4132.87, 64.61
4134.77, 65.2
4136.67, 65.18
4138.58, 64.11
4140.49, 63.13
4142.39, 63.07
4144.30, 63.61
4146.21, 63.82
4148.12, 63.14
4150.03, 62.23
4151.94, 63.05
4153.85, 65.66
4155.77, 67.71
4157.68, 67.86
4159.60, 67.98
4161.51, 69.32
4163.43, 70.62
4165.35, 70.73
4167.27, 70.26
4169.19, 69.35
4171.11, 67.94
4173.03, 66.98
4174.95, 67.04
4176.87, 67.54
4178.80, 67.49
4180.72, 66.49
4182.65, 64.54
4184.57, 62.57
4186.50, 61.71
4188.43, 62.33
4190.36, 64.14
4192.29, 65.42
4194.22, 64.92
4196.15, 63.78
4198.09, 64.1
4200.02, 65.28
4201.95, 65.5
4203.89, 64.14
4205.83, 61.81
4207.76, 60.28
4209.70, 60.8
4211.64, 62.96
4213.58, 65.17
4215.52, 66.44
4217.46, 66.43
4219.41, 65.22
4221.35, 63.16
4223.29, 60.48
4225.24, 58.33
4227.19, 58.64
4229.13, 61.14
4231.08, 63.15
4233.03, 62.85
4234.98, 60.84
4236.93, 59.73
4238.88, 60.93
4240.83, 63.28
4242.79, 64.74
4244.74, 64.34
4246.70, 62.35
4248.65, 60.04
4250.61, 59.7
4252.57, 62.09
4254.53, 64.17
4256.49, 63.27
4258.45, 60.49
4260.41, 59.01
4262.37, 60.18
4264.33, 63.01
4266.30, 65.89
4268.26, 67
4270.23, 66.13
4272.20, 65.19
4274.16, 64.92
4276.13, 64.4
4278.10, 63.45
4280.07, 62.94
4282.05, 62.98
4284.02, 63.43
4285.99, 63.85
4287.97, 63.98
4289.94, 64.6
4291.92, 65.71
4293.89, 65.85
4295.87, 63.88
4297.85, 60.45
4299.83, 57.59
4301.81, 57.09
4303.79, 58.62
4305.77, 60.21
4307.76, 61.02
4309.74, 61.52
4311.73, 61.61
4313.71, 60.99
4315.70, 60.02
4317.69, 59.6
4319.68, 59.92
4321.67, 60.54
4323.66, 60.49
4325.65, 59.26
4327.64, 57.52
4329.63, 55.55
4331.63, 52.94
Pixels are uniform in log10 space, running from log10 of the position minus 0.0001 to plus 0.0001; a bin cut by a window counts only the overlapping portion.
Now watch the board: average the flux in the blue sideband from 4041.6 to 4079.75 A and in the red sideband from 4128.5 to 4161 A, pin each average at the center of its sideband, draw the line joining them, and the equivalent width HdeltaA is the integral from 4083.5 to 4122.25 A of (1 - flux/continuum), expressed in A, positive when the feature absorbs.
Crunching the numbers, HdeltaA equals 4.5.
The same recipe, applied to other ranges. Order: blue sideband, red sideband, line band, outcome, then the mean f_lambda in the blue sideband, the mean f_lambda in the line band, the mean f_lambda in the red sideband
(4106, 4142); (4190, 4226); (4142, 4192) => -3.17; 60.6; 66.1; 63.6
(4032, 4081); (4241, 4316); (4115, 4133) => 1.33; 67.9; 61.4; 62.6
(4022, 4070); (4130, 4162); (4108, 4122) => 1.81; 69.3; 57.7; 64.9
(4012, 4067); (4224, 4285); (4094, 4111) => 1.81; 68.3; 59.5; 62.5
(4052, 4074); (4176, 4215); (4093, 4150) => 4.72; 68.8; 61.2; 64.1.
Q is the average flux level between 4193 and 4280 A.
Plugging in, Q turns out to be 63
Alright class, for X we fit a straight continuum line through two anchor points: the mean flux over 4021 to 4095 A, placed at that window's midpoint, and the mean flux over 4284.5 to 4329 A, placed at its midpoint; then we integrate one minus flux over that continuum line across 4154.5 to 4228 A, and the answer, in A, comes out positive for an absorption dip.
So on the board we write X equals -2.2 A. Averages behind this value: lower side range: 65.6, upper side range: 61.1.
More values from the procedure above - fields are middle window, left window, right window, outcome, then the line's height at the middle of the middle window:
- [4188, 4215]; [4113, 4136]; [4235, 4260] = -0.8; 61.8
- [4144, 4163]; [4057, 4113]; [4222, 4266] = -1.3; 61.5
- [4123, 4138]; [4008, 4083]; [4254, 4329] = 0.3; 65.1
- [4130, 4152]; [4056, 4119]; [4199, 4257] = -0.7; 61.8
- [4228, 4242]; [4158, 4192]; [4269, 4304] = 0.7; 64.9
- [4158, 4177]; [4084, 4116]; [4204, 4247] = -2.6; 60.5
